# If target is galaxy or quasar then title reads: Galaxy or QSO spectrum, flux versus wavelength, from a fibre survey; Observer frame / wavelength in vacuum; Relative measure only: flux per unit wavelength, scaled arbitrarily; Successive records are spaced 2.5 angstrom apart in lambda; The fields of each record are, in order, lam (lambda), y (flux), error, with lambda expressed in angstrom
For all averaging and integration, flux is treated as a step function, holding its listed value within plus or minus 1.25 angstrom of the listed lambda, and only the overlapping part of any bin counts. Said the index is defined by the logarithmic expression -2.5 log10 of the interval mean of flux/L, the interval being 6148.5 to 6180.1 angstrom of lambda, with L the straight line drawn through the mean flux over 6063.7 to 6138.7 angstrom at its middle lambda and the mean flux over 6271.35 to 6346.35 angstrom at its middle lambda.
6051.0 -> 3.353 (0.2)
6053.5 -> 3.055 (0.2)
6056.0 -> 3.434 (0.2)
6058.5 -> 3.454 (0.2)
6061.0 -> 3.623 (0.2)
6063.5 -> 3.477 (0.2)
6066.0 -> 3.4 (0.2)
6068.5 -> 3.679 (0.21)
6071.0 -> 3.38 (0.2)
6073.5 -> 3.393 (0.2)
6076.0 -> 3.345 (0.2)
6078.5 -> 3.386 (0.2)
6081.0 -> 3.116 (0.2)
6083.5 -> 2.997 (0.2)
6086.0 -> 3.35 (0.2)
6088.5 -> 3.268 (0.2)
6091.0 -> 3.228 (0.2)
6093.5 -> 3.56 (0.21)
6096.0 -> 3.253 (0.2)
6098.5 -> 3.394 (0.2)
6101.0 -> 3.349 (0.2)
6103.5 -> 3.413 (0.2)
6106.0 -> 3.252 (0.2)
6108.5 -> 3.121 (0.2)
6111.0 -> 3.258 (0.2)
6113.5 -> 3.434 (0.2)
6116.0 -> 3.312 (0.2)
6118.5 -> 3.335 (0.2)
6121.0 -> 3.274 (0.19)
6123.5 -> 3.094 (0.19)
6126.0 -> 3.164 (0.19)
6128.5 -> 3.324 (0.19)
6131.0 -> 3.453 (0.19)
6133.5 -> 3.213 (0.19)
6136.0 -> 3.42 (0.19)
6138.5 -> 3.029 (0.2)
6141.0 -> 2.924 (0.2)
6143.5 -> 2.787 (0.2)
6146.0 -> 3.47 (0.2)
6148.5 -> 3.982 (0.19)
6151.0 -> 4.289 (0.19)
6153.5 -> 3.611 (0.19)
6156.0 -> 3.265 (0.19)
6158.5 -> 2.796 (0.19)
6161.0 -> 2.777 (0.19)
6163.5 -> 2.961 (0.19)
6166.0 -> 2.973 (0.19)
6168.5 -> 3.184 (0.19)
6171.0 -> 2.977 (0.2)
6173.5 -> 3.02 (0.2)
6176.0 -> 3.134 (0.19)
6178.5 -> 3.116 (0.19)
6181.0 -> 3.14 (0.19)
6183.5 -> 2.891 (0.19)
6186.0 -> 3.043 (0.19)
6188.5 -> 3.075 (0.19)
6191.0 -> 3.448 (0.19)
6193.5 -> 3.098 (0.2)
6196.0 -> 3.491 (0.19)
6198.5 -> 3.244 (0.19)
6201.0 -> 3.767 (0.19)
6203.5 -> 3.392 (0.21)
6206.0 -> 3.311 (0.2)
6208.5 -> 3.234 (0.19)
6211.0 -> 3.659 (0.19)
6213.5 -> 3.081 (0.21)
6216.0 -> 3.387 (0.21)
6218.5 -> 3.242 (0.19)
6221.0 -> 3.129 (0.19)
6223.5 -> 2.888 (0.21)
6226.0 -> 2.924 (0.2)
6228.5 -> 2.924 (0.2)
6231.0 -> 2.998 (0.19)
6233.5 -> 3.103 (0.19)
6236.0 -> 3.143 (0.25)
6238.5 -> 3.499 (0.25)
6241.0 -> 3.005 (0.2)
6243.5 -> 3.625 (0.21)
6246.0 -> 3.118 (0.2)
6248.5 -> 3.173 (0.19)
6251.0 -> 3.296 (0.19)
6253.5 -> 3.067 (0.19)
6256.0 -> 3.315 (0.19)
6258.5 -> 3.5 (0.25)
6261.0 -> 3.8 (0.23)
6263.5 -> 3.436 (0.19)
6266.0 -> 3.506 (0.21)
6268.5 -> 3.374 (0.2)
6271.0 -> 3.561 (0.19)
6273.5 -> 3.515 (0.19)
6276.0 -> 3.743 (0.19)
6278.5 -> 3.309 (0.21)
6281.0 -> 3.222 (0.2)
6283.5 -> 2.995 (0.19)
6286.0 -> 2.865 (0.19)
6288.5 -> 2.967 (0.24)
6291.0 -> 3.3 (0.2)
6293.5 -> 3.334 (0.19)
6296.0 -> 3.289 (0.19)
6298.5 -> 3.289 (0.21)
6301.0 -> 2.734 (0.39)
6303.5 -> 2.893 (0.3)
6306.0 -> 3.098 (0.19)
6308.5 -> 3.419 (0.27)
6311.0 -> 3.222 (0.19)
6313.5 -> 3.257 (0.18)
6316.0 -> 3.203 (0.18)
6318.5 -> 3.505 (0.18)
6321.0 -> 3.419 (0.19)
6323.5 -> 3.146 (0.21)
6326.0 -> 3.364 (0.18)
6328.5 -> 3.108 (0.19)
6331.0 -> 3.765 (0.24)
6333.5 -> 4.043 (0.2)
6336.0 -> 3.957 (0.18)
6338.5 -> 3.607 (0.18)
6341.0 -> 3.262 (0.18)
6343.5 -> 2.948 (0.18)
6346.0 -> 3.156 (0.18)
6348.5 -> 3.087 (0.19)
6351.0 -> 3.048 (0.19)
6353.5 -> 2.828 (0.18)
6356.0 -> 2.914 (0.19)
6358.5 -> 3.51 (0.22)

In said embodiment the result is 0.03 mag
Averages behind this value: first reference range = 3.31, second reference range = 3.3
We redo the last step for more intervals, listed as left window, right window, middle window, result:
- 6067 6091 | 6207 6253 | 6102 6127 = 0.01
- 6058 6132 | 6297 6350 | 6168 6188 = 0.09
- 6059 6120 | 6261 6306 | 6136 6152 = -0.02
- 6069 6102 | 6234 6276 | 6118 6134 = 0.02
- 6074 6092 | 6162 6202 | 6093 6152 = -0.04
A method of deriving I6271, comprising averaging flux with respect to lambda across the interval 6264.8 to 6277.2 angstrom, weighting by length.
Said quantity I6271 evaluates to 3.54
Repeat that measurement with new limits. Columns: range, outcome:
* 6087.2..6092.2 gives 3.25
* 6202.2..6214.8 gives 3.34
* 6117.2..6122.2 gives 3.3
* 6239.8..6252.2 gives 3.24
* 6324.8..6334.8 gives 3.57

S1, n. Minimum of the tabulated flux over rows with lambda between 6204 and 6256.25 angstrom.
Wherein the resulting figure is 2.888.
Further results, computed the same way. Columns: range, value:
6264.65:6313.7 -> 2.734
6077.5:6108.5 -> 2.997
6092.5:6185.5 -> 2.777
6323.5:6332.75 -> 3.108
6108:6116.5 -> 3.121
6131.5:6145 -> 2.787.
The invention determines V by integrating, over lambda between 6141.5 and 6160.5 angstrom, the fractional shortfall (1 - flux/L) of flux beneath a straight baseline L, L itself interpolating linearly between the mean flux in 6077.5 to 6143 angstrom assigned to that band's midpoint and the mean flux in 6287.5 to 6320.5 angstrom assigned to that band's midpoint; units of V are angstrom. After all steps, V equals -0.9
